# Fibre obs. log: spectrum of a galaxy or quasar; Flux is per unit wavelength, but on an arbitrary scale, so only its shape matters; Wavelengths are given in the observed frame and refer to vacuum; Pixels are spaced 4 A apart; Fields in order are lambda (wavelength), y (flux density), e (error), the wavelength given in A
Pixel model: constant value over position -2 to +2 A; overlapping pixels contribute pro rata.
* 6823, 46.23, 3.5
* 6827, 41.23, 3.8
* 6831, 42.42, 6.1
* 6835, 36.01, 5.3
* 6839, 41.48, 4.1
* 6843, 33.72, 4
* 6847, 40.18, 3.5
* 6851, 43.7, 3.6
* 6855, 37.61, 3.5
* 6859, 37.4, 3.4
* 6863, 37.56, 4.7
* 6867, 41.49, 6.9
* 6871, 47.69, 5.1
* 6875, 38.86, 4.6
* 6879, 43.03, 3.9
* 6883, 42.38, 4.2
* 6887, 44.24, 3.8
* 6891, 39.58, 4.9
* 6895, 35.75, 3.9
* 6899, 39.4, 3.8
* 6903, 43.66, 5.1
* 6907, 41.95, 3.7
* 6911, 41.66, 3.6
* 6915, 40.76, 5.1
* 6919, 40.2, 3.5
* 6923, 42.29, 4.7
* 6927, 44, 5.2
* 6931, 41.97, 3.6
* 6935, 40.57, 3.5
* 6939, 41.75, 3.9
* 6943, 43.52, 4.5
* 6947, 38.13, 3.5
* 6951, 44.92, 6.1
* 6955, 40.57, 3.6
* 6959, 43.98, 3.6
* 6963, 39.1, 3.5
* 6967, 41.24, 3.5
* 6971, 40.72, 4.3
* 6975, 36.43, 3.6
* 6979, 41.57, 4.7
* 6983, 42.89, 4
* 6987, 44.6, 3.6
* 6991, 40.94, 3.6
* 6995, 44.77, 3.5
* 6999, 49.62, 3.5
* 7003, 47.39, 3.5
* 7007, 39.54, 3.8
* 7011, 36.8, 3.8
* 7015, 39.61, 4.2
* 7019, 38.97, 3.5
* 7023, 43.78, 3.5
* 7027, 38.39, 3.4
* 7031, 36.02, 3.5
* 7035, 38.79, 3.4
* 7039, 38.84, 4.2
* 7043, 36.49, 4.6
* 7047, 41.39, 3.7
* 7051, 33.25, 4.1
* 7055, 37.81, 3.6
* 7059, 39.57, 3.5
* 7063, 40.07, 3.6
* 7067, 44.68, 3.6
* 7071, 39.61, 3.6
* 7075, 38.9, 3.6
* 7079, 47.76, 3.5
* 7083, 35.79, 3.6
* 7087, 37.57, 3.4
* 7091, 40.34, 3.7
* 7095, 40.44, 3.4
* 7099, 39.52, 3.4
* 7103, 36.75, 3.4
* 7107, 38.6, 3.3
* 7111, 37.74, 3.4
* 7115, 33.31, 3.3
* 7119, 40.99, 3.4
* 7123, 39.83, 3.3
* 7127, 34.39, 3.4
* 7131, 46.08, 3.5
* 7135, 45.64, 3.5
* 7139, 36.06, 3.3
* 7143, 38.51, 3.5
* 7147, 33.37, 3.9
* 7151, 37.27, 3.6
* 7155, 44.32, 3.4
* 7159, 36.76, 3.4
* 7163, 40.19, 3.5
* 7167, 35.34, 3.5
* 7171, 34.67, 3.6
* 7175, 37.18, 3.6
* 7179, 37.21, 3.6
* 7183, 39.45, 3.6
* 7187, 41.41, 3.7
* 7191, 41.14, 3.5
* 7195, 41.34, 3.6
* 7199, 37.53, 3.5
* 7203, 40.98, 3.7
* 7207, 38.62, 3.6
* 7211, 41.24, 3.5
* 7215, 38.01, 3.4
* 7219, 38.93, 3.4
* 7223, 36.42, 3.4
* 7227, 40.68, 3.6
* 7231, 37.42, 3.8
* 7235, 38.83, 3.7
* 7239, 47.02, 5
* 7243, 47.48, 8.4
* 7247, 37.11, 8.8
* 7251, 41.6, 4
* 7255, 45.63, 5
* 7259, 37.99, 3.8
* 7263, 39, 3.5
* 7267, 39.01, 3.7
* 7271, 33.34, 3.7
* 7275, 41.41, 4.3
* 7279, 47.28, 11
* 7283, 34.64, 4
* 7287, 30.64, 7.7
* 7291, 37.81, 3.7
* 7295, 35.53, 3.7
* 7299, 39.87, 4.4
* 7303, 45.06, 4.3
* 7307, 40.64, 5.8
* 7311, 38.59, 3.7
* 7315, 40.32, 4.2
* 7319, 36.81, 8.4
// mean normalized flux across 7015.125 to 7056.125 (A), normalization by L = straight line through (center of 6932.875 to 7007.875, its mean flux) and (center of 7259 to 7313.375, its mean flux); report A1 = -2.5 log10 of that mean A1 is 0.08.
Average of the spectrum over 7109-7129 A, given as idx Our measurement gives 37.3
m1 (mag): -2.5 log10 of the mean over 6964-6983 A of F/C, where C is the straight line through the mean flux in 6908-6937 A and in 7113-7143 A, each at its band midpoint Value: 0.02 mag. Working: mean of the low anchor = 41.6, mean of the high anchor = 39.4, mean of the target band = 40.2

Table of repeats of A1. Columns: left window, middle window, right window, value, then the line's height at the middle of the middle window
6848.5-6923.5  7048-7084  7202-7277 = 0.02 mag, 40.5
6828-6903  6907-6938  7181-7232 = -0.04 mag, 40.1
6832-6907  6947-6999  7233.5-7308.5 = -0.05 mag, 40.2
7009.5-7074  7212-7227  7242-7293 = 0.02 mag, 39.2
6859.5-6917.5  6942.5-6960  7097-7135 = -0.04 mag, 40.6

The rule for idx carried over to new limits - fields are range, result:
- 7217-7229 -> 38.7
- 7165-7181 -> 36.1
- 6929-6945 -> 42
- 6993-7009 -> 45.3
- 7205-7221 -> 39.2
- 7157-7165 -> 38.5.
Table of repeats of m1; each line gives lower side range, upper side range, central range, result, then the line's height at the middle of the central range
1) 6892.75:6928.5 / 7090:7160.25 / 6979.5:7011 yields -0.09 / 40.2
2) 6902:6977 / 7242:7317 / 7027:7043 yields 0.09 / 40.9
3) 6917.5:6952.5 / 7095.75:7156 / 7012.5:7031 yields 0.02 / 40.5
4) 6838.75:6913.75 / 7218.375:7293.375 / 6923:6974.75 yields -0.03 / 40.4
